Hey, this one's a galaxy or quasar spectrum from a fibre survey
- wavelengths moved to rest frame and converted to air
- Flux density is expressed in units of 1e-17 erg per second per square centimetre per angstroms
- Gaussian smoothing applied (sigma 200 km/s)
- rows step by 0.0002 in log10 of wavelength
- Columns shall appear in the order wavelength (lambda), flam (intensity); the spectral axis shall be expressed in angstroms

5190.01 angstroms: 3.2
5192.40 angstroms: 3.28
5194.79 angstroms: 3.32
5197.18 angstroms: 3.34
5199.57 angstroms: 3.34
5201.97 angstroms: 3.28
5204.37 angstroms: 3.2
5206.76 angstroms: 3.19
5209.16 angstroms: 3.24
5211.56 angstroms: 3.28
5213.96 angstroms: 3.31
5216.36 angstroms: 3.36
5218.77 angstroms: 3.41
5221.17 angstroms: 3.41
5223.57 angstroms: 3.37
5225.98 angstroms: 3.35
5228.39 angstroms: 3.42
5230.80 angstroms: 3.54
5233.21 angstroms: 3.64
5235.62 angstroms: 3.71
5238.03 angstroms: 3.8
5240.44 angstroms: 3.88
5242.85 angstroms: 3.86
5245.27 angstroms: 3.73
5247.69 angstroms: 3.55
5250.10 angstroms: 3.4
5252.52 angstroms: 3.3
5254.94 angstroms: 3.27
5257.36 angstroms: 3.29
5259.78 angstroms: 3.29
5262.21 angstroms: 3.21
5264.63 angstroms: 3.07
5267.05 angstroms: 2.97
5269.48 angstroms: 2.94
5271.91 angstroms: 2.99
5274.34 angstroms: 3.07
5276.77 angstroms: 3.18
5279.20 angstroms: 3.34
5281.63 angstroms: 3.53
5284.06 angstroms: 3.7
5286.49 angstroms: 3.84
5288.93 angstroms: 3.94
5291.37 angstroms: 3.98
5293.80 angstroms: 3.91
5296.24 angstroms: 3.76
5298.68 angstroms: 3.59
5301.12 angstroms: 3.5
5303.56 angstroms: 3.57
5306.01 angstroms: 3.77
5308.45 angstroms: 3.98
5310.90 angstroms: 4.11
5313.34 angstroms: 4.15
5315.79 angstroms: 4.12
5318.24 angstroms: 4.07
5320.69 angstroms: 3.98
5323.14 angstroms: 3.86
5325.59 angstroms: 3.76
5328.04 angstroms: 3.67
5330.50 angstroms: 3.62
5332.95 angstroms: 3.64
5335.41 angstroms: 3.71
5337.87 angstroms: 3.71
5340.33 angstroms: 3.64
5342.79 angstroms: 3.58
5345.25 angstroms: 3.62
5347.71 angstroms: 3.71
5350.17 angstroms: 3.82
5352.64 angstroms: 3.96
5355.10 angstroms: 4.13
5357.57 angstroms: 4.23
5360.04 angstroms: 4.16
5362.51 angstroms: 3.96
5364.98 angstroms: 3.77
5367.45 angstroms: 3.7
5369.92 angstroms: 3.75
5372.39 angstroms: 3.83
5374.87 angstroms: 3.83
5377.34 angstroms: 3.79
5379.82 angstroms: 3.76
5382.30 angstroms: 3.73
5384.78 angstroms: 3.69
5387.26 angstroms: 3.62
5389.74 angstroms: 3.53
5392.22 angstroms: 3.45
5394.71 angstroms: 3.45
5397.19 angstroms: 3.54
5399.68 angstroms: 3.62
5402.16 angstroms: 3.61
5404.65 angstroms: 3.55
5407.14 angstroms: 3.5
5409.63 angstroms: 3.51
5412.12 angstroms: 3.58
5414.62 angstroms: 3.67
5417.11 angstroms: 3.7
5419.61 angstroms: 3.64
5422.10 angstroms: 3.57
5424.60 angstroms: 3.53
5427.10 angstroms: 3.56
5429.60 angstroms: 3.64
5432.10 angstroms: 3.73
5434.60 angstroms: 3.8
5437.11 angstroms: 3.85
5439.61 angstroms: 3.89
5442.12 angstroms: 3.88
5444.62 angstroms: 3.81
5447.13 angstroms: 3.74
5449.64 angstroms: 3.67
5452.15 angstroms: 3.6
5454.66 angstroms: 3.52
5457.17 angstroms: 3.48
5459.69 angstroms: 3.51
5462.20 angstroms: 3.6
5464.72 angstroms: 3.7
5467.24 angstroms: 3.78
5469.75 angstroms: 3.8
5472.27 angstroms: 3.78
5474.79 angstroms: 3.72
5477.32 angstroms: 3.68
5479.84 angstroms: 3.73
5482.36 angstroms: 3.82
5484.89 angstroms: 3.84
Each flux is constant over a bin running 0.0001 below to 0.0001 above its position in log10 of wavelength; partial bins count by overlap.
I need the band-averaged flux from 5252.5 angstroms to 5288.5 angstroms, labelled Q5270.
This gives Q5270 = 3.28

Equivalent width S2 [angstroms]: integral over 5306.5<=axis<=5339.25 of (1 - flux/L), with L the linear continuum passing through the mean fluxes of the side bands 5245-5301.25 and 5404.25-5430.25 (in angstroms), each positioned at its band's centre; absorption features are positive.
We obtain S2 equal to -3.7 angstroms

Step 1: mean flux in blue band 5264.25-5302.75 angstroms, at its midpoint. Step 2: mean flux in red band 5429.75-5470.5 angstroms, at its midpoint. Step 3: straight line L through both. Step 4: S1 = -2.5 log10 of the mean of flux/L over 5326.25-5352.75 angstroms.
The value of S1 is -0.04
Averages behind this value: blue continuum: 3.47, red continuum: 3.71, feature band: 3.69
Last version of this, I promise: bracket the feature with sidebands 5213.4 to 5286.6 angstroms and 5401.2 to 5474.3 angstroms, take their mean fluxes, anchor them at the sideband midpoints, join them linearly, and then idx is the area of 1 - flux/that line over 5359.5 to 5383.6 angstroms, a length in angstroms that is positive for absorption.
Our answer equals -1.7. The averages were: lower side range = 3.4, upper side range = 3.66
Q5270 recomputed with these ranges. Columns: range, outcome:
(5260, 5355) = 3.65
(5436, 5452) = 3.79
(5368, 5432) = 3.63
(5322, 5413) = 3.72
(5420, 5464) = 3.67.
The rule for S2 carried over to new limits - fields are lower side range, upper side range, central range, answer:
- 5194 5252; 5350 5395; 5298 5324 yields -1.62 angstroms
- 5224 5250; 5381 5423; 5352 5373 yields -2.04 angstroms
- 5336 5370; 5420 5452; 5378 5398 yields 0.98 angstroms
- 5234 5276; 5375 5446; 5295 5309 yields -0.91 angstroms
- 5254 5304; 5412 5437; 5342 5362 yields -2.09 angstroms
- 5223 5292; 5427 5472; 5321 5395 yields -3.73 angstroms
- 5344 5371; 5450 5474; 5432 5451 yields -0.54 angstroms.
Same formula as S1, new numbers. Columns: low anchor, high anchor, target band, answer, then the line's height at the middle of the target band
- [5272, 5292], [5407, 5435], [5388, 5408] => 0.02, 3.6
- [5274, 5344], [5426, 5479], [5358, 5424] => 0.01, 3.72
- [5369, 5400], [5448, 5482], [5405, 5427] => 0.02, 3.66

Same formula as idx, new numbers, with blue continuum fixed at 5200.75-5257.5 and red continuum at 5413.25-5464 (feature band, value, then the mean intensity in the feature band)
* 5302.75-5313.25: -1.09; 3.9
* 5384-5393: 0.11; 3.57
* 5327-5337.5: -0.31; 3.66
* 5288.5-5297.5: -0.96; 3.89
